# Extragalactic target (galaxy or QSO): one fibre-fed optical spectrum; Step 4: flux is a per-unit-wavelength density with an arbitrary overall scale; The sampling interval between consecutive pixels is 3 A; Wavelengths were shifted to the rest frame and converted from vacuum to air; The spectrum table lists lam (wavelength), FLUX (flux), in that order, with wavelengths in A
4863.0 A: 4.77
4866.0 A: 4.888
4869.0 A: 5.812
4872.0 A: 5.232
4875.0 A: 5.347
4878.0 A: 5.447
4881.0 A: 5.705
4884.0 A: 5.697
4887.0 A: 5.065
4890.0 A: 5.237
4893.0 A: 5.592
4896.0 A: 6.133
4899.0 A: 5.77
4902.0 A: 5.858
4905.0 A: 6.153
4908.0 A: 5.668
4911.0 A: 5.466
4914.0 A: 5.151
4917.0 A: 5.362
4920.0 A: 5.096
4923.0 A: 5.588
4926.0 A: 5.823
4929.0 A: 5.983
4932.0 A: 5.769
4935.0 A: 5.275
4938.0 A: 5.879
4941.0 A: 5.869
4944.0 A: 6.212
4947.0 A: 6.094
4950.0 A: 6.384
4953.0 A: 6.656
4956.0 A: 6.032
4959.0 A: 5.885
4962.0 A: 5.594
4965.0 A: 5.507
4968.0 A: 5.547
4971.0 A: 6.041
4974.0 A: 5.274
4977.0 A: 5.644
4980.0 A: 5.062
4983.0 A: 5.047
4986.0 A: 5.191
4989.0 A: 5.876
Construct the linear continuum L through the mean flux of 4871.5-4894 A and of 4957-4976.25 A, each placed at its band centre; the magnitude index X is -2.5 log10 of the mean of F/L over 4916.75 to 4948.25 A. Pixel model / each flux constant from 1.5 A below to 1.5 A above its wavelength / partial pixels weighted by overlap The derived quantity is -0.03 mag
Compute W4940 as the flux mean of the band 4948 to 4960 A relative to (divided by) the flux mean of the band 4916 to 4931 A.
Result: 1.12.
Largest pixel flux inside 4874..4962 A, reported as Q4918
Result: 6.656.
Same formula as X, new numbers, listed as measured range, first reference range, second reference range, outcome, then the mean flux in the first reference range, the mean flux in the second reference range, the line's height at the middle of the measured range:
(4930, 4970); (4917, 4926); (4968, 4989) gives -0.09 mag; 5.43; 5.42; 5.42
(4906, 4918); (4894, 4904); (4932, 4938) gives 0.07 mag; 5.92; 5.55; 5.78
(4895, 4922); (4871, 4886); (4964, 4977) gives -0.02 mag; 5.48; 5.6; 5.52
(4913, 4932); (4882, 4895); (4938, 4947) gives 0.05 mag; 5.44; 6.02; 5.81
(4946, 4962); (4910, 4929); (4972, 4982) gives -0.14 mag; 5.46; 5.35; 5.39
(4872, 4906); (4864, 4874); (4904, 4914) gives -0.03 mag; 5.29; 5.65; 5.47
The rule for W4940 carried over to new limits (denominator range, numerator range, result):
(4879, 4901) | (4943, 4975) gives 1.06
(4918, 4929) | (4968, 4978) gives 1.01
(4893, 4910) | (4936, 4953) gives 1.04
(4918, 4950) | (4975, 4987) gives 0.91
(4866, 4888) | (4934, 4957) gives 1.12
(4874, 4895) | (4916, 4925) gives 0.98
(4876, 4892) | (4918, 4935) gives 1.03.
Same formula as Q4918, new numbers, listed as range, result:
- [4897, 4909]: 6.153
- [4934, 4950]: 6.384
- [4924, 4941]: 5.983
